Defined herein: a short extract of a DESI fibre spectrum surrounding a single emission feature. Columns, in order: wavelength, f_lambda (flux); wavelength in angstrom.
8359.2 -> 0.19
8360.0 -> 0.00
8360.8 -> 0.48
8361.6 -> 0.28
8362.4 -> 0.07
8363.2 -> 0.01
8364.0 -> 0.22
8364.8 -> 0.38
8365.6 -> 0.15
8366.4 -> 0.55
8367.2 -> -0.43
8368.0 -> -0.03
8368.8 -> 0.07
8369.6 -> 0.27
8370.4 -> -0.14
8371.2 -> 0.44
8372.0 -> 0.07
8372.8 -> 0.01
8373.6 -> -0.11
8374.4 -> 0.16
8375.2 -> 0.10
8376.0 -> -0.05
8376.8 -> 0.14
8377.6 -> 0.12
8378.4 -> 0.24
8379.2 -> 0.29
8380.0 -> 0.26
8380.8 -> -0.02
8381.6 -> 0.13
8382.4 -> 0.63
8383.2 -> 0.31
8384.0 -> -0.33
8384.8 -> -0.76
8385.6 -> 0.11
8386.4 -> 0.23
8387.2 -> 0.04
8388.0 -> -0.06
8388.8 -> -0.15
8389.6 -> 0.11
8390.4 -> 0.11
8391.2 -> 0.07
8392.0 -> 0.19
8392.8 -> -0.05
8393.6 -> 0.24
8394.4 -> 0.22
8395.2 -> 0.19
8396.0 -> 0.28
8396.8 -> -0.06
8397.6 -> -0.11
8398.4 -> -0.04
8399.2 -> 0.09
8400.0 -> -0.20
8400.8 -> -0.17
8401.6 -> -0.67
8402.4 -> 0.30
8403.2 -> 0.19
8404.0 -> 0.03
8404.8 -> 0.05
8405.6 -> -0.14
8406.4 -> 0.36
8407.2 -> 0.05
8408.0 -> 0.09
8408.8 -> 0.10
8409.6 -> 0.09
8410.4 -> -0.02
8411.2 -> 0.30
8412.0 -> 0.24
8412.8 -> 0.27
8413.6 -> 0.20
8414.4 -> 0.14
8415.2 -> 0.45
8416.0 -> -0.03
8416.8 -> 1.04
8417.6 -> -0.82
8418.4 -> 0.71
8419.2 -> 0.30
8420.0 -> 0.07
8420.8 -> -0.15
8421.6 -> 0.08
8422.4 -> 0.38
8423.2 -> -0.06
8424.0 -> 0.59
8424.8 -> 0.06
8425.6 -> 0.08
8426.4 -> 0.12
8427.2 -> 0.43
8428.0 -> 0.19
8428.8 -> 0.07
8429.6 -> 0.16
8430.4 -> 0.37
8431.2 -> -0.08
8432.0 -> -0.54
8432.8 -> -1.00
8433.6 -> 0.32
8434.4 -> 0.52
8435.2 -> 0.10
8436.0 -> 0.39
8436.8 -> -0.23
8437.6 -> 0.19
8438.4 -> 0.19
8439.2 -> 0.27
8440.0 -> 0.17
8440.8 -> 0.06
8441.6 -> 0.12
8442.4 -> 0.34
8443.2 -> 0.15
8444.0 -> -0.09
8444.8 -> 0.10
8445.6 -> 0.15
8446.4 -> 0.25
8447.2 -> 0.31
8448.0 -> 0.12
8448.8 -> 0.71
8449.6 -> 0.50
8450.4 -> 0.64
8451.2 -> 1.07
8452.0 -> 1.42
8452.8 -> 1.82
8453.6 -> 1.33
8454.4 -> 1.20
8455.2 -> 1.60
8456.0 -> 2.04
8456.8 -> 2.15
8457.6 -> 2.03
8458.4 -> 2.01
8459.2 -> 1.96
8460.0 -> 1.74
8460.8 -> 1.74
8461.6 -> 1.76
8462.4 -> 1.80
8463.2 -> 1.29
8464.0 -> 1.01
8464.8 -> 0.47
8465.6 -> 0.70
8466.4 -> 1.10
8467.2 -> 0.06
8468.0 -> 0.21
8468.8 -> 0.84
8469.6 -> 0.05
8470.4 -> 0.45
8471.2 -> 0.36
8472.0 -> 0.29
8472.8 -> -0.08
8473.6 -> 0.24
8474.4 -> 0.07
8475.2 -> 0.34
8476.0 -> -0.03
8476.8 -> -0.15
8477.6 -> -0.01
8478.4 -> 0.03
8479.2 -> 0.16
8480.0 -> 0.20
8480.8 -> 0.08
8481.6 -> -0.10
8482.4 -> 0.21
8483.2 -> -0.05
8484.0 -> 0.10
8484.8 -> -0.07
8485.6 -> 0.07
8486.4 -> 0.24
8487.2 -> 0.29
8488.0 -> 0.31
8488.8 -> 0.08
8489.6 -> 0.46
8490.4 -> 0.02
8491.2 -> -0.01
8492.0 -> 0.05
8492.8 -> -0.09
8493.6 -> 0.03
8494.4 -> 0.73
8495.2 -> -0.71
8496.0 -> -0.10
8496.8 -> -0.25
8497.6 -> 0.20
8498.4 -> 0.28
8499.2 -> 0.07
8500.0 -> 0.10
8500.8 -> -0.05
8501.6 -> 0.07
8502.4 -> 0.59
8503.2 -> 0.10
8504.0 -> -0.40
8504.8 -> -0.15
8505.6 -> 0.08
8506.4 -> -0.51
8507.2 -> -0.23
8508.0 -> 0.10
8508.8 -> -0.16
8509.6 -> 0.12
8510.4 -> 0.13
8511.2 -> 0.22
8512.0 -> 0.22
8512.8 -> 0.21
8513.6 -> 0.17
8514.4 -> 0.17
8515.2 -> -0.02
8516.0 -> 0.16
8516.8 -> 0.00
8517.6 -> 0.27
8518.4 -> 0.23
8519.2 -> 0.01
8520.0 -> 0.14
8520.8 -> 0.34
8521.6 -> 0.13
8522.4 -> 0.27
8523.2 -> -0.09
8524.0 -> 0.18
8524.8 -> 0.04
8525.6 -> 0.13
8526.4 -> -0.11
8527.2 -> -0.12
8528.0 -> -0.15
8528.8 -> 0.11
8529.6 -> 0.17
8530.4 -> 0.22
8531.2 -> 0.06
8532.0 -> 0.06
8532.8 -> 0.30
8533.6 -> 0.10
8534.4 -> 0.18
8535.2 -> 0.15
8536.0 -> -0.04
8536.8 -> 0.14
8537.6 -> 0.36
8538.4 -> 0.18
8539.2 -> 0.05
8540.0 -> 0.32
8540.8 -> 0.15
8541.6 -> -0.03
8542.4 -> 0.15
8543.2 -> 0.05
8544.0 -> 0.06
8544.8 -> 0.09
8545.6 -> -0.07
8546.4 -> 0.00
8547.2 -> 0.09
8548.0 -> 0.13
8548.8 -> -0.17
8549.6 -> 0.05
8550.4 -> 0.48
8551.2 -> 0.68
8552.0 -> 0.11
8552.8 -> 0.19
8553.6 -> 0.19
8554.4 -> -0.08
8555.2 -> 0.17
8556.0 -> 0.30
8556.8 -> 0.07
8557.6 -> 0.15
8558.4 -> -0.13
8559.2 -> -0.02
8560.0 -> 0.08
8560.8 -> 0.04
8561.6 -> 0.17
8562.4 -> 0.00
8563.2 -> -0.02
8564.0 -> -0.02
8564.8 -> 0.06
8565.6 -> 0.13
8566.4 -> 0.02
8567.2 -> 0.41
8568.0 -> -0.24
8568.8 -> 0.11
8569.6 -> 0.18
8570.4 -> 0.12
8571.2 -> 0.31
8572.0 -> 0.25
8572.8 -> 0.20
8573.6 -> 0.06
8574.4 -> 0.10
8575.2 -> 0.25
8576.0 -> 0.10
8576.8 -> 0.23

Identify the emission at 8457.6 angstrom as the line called [O II] 3727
